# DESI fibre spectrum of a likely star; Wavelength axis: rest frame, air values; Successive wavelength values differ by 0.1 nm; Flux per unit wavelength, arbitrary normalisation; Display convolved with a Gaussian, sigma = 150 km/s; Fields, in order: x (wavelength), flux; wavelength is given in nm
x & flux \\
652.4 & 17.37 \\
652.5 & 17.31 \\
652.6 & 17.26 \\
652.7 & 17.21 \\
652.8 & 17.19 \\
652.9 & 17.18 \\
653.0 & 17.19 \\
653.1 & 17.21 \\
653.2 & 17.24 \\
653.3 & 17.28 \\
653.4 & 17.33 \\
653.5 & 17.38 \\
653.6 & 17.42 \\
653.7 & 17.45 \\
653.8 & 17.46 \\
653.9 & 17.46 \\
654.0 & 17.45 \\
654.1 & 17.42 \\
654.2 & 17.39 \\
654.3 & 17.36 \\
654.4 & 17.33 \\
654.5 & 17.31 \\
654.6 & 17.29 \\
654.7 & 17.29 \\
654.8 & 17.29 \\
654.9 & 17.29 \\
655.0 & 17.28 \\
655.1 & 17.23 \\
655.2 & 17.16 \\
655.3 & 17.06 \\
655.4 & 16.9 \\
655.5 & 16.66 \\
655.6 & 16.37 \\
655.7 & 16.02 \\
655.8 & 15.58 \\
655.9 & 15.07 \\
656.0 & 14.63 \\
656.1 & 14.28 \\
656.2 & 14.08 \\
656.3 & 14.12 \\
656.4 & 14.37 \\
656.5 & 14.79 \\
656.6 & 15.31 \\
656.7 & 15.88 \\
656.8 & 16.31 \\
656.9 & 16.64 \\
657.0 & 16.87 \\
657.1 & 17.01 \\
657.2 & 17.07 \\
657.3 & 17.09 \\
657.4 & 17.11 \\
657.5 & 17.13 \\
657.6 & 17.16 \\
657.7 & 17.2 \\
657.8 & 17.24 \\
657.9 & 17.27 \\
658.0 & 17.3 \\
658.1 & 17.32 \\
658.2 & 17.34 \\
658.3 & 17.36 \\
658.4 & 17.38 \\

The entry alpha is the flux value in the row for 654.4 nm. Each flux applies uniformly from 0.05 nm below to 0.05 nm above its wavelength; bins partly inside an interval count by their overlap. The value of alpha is 17.33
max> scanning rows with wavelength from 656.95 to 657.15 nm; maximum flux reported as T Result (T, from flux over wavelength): 17.01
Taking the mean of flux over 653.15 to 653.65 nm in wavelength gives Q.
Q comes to 17.3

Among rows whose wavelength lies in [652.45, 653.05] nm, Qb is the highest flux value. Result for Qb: 17.31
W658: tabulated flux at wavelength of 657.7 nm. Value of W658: 17.2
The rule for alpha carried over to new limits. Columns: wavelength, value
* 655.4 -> 16.9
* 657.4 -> 17.11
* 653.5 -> 17.38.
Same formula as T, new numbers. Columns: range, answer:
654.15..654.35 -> 17.39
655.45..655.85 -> 16.66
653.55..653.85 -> 17.46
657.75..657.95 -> 17.27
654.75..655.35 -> 17.29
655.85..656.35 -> 15.07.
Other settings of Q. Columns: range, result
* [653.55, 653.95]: 17.4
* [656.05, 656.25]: 14.2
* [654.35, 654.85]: 17.3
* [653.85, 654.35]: 17.4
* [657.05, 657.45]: 17.1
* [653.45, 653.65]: 17.4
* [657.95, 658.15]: 17.3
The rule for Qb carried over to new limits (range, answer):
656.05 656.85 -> 16.31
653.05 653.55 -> 17.38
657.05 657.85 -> 17.24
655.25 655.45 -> 17.06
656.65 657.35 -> 17.09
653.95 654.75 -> 17.45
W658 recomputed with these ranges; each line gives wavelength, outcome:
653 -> 17.19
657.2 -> 17.07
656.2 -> 14.08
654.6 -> 17.29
